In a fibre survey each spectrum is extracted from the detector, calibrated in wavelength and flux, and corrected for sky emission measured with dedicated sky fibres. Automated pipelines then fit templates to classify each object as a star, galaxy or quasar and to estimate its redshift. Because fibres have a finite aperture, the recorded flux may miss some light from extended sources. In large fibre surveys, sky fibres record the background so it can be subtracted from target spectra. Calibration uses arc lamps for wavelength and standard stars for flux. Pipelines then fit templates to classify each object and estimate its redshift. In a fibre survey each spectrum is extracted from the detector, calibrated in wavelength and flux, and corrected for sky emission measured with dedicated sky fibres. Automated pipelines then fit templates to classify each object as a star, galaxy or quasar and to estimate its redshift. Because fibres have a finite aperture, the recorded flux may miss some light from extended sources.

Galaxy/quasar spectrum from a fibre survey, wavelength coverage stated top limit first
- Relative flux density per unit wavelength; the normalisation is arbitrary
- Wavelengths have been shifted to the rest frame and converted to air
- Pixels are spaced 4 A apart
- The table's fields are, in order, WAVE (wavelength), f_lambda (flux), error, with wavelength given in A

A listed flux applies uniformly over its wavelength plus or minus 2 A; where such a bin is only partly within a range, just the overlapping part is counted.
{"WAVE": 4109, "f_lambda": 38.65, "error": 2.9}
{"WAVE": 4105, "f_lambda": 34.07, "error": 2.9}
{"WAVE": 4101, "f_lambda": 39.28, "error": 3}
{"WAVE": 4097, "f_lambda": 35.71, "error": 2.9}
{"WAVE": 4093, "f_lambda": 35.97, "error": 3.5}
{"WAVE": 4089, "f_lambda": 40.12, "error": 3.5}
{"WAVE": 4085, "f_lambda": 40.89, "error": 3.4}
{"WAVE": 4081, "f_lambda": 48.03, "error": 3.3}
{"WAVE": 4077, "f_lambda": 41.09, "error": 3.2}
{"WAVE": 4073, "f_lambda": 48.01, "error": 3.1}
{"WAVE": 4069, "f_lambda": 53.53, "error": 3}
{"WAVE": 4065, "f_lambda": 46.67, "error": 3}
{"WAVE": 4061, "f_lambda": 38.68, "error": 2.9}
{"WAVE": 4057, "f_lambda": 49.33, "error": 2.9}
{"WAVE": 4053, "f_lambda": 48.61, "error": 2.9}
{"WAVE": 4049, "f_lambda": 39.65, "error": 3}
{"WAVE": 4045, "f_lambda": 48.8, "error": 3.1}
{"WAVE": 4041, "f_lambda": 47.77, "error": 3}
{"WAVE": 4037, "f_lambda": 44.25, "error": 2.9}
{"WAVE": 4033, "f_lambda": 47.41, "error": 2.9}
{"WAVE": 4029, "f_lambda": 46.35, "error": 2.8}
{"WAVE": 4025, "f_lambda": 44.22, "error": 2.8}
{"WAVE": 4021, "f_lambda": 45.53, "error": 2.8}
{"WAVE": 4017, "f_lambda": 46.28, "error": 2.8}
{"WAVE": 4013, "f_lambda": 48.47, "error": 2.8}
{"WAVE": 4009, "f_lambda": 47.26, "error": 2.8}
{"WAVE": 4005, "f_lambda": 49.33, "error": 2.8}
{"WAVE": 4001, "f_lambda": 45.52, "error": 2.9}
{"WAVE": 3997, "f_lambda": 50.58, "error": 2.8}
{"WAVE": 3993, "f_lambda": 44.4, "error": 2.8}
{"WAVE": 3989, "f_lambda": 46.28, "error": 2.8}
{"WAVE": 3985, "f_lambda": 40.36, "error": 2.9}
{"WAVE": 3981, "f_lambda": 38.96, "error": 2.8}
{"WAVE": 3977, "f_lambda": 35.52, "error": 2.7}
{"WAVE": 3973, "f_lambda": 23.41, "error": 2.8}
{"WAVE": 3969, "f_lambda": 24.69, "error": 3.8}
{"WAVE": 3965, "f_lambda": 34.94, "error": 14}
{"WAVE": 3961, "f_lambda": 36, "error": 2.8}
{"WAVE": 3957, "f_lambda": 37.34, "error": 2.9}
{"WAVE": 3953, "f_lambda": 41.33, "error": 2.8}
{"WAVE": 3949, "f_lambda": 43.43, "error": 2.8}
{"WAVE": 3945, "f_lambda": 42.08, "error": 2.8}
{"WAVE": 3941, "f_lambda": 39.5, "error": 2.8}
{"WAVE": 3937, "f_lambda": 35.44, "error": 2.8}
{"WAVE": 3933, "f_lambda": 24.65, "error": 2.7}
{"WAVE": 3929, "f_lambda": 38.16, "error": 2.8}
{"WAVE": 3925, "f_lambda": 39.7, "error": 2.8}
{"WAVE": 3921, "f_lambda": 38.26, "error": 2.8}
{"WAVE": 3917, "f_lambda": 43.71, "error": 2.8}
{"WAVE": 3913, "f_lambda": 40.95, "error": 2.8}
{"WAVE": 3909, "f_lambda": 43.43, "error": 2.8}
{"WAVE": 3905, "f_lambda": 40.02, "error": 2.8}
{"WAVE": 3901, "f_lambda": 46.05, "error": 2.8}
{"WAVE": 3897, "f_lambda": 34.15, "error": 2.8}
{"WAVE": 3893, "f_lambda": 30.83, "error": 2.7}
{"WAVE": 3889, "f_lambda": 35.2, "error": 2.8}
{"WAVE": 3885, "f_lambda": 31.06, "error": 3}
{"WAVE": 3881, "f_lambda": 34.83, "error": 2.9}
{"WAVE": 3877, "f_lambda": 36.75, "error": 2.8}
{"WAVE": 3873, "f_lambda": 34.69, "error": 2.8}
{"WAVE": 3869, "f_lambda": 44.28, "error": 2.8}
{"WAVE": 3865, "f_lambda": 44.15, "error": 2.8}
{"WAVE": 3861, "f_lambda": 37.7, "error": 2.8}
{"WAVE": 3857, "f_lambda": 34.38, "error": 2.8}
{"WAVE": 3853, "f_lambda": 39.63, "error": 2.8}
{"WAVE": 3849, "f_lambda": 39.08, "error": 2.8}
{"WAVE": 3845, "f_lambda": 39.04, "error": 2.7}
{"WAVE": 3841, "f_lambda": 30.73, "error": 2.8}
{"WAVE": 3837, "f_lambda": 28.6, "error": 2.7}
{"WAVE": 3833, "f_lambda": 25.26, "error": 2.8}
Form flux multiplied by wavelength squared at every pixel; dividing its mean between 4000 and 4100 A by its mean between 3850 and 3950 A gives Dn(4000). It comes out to 1.27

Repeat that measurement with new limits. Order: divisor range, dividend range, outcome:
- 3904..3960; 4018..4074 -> 1.26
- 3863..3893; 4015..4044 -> 1.35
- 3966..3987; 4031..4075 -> 1.48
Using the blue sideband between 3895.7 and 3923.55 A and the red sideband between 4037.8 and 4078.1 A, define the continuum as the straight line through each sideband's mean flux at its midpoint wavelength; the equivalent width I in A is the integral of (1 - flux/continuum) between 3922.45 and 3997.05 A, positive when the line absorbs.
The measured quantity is 9.5 A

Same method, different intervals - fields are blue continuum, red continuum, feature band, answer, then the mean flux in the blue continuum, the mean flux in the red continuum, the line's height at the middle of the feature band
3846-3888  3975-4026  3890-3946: 3.0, 37.6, 44.8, 40.4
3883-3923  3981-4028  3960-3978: 5.4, 38.4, 45.9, 43.3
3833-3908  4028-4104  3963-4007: 1.7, 36.5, 44.1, 40.9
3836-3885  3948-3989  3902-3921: -2.8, 36.9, 35.9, 36.5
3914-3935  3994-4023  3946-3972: 3.3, 37.1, 47.5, 41.3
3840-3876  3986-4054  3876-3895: 2.9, 38.4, 46.4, 39.7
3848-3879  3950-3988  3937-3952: -2.0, 38.8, 35.3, 36.1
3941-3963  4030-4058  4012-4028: -0.4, 40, 46.4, 44.8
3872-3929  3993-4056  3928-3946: 2.2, 37.9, 46.6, 40.5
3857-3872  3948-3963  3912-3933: 0.6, 40.5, 39.3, 39.7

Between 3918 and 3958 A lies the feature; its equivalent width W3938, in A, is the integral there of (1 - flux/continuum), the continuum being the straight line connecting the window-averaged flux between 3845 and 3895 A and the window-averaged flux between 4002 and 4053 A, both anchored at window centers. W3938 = 2.8 A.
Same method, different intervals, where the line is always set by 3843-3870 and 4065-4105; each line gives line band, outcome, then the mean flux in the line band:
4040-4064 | -2.02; 45.4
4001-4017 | -2.45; 47.7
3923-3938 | 2.24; 34.4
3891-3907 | 0.93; 37.8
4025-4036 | -1.19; 46.2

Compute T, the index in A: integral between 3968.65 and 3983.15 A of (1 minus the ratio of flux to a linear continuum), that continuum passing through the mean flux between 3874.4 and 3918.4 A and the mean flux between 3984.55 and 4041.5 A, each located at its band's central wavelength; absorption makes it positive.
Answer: 4.1 A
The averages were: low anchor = 37.8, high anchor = 46.4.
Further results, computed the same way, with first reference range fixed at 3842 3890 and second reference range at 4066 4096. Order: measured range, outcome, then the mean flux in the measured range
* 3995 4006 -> -1.9 A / 48.4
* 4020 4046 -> -2.4 A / 46.3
